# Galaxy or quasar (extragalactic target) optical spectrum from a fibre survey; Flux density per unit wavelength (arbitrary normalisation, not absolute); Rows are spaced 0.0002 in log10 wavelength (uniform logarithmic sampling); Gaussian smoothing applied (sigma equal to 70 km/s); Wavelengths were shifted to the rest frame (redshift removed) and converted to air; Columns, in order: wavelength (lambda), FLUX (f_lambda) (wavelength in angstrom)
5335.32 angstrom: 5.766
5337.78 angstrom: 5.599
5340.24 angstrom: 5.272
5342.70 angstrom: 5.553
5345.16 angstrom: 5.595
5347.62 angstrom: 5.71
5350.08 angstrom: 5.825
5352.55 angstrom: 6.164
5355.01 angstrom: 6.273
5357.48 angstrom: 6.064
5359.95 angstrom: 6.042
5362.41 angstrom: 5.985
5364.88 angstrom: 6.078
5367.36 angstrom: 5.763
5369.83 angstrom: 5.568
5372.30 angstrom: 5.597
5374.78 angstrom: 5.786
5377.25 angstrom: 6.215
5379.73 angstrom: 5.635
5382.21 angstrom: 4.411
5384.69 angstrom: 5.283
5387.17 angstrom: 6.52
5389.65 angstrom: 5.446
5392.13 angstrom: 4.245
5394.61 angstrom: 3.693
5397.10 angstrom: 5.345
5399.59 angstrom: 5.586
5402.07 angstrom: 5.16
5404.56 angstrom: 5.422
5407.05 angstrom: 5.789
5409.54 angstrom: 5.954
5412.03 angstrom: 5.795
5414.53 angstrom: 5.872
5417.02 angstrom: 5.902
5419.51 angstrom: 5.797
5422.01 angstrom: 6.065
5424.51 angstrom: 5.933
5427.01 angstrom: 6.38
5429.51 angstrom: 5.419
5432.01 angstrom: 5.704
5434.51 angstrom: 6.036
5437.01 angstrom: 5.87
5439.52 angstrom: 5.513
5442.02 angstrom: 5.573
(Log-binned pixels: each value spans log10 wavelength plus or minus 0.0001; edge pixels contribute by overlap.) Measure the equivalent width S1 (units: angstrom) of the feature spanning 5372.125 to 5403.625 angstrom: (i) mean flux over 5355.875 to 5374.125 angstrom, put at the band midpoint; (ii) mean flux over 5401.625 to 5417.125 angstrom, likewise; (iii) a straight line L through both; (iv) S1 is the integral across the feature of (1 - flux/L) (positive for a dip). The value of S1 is 2.7 angstrom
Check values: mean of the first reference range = 5.87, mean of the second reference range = 5.71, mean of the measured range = 5.29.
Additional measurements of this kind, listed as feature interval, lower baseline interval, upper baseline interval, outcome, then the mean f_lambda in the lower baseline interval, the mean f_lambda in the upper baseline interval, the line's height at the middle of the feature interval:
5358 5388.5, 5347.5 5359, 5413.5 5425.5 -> 1.29 angstrom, 6.04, 5.92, 6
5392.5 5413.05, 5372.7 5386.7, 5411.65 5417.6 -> 1.64 angstrom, 5.53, 5.86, 5.75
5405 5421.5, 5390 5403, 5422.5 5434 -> -1.38 angstrom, 4.84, 5.88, 5.39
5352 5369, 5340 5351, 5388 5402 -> -1.96 angstrom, 5.62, 4.94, 5.41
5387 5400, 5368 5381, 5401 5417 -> 1.64 angstrom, 5.76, 5.69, 5.72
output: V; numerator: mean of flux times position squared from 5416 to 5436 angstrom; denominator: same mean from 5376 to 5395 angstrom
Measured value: 1.1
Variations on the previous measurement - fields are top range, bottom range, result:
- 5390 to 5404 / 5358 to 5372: 0.84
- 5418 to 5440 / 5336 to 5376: 1.04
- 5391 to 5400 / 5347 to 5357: 0.78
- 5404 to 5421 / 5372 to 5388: 1.05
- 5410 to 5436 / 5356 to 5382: 1.03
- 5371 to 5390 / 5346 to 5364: 0.94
